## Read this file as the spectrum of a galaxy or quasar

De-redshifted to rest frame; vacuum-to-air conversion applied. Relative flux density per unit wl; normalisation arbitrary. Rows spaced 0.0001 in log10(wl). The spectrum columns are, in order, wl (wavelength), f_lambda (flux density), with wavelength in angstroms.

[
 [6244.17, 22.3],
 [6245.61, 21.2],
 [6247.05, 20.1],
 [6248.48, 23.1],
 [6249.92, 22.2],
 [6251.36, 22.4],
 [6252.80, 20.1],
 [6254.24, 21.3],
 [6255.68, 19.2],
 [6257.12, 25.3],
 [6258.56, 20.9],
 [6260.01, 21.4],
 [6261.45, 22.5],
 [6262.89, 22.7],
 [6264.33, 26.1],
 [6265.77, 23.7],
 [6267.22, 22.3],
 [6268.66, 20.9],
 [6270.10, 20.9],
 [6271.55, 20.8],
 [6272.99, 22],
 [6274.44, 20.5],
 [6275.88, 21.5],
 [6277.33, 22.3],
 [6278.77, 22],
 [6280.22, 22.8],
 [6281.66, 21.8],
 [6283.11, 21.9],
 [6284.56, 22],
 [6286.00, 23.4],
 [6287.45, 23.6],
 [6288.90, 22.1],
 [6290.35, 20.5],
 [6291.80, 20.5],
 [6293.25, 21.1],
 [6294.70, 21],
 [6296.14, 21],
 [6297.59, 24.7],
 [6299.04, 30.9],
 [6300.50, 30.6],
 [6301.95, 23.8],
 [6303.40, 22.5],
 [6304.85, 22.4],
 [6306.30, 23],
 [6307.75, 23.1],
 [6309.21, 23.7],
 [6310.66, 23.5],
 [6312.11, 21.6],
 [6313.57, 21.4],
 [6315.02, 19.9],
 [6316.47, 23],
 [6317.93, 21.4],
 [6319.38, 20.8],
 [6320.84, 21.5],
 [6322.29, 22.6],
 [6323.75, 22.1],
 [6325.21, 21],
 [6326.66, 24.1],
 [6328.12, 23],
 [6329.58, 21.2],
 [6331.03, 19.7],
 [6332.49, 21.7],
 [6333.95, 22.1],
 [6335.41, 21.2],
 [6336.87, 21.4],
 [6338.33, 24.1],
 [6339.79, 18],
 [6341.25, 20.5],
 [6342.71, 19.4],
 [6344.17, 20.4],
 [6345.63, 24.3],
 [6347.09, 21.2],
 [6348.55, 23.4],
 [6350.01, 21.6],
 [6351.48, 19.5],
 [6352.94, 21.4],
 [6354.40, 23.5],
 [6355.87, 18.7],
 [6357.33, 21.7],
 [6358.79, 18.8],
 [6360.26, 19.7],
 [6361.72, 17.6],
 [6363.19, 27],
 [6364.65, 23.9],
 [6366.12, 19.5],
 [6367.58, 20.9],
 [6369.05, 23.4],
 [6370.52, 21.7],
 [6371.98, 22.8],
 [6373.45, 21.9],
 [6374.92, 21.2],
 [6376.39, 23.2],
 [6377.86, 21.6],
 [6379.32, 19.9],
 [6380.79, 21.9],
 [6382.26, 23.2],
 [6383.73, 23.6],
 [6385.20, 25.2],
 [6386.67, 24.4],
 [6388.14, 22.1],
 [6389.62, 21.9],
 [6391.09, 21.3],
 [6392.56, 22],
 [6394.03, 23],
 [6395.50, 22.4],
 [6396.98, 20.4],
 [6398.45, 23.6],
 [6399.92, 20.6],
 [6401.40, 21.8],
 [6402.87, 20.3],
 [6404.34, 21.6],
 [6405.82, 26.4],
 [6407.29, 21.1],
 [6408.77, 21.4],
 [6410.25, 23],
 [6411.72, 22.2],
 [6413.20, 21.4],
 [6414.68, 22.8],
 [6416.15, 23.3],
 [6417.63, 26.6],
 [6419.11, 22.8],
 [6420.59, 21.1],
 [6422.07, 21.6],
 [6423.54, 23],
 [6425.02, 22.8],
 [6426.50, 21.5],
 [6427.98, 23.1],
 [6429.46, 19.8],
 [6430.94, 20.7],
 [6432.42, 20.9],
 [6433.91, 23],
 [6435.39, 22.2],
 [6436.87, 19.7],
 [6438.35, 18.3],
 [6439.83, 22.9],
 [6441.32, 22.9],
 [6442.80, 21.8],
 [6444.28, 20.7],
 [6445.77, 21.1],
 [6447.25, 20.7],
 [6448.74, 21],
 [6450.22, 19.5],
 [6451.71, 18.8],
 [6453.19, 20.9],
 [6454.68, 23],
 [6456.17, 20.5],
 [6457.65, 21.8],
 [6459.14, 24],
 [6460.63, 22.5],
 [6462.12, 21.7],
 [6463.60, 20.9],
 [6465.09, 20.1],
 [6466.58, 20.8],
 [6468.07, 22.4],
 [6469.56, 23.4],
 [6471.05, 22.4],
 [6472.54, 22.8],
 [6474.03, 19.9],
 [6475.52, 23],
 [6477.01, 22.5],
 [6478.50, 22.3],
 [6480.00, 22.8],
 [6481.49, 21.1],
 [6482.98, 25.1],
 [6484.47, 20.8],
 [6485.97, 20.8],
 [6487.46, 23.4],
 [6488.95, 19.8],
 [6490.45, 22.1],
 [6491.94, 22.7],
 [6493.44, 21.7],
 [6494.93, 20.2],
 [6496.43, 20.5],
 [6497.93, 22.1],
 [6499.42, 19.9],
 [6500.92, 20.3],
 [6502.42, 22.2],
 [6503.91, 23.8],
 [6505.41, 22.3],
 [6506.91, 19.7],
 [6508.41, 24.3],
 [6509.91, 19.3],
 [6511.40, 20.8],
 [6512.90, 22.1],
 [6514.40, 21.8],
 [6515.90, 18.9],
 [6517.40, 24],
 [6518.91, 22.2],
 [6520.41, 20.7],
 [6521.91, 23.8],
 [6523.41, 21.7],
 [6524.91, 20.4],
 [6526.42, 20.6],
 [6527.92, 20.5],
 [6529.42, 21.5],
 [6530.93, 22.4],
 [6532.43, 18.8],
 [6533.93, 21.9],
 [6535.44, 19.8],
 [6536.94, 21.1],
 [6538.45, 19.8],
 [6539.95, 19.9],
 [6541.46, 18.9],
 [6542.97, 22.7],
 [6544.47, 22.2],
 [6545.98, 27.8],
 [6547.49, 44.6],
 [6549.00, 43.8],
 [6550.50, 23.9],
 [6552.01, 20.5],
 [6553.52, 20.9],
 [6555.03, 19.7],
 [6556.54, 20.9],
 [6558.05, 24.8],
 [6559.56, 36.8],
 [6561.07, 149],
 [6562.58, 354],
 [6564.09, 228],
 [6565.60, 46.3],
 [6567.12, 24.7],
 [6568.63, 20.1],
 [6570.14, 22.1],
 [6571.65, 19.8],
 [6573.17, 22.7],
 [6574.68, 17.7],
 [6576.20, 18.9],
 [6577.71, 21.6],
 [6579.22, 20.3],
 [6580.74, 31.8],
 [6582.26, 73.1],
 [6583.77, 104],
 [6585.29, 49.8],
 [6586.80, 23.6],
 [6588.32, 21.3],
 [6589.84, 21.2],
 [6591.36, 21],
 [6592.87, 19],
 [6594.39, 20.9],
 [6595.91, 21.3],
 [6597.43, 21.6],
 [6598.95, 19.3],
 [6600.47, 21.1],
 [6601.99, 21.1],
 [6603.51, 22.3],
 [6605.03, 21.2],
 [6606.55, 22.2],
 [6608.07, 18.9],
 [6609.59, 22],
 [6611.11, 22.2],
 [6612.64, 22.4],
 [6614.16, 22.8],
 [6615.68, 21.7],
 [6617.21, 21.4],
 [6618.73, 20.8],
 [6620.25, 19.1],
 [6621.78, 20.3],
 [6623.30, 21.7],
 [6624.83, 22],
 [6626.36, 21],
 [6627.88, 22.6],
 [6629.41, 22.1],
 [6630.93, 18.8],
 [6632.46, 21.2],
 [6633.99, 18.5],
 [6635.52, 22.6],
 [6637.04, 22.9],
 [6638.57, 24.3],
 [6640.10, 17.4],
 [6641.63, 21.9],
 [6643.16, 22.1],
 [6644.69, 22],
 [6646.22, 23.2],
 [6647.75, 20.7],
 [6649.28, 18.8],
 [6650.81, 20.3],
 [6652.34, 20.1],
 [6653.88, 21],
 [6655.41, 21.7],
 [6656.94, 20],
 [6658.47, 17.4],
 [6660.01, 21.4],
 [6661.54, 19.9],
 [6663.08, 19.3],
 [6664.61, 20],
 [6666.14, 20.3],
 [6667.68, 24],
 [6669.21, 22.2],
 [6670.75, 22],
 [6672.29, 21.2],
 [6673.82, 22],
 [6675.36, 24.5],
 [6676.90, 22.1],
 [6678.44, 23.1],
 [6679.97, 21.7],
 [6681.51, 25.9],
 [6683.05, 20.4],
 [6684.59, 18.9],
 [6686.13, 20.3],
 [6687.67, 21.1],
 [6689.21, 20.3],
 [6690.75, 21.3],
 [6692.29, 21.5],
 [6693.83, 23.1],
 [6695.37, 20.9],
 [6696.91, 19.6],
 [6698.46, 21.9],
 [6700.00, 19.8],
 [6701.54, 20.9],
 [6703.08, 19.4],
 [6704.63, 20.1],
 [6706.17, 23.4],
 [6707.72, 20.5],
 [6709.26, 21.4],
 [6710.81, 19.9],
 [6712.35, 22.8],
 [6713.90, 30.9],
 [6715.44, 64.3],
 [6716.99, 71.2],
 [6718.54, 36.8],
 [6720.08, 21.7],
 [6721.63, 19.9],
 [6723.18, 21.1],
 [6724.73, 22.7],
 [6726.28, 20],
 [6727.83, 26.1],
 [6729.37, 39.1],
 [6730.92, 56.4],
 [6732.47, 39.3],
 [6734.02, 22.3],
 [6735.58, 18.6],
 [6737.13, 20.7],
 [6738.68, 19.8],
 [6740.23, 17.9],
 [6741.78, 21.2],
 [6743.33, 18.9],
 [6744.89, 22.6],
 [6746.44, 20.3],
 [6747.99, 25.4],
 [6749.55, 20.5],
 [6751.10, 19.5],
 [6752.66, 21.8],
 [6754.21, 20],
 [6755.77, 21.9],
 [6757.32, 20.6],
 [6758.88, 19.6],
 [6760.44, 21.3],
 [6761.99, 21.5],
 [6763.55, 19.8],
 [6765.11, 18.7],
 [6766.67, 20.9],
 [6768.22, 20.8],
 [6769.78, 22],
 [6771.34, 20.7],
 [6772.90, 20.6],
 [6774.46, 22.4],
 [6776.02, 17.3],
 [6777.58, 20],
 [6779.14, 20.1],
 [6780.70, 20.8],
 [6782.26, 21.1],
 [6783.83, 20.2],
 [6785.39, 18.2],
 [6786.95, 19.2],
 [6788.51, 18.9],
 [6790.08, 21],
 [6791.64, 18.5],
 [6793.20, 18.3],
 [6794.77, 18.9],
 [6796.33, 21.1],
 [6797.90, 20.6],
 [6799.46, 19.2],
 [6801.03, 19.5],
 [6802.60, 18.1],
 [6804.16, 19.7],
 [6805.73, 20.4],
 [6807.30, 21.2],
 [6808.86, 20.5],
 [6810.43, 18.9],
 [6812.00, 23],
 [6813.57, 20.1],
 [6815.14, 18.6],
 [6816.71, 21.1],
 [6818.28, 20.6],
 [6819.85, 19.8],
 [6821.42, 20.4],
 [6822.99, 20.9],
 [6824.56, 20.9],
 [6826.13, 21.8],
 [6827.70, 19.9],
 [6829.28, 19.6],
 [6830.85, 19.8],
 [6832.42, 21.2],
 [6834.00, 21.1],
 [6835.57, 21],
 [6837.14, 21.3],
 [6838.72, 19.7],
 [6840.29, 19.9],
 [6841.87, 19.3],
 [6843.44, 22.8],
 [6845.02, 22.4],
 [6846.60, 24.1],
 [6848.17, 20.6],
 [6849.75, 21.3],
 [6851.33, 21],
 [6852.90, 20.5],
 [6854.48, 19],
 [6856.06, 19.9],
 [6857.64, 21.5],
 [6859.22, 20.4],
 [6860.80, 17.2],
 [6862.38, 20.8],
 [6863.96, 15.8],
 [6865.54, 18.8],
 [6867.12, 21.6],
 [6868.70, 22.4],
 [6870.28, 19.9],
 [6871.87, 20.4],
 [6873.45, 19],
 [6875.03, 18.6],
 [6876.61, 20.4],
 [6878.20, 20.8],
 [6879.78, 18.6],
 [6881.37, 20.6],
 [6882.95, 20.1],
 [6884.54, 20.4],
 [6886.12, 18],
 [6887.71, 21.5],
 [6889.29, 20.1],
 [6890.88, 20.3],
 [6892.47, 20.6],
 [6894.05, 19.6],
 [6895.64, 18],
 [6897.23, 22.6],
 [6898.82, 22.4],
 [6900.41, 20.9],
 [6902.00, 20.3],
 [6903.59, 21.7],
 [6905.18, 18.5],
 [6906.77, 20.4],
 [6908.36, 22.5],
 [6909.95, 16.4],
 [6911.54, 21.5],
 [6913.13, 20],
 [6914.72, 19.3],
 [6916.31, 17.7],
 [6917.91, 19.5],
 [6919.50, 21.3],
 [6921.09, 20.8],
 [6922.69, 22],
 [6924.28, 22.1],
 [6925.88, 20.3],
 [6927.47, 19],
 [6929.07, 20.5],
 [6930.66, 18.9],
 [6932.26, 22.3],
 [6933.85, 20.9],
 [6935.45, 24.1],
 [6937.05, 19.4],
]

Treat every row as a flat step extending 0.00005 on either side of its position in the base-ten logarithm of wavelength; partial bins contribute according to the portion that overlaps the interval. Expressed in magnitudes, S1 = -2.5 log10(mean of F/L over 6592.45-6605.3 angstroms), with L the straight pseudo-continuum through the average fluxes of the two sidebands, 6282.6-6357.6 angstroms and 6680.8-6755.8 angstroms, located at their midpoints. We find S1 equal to 0.16 mag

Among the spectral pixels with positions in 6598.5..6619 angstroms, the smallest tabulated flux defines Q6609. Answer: 18.9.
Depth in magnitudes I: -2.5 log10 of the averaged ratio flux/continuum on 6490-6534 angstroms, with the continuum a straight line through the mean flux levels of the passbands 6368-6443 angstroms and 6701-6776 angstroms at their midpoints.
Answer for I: 0.08 mag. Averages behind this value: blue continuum 22.2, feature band 21.4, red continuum 24.9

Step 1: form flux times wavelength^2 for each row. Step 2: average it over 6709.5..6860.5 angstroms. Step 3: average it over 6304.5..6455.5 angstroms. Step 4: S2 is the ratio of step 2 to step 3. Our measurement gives 1.2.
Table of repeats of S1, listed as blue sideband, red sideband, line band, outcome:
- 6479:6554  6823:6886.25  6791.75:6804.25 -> 0.07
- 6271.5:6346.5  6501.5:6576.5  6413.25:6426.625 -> 0.27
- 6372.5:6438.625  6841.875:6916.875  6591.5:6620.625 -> 0.01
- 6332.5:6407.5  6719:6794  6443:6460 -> 0.04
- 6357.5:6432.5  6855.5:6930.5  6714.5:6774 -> -0.23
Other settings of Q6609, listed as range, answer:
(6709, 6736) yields 18.6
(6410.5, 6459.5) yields 18.3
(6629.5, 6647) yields 17.4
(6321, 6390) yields 17.6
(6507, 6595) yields 17.7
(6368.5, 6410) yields 19.9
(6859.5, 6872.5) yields 15.8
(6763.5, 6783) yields 17.3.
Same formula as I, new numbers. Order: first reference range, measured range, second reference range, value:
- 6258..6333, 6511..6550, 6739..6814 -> -0.09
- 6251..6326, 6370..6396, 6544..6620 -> 0.24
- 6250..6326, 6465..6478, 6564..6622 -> 0.20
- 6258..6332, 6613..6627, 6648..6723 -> 0.10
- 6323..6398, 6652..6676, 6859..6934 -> -0.01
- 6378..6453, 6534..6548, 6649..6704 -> -0.10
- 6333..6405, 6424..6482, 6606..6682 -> 0.00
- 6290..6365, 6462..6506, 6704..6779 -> 0.06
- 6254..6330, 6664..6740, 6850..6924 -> -0.21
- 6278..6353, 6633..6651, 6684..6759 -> 0.15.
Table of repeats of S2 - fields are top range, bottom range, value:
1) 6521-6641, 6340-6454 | 1.60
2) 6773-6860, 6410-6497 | 1.04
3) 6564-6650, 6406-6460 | 1.29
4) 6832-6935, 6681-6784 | 0.90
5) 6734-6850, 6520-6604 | 0.58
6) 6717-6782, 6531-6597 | 0.58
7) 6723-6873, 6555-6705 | 0.74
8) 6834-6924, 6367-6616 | 0.83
